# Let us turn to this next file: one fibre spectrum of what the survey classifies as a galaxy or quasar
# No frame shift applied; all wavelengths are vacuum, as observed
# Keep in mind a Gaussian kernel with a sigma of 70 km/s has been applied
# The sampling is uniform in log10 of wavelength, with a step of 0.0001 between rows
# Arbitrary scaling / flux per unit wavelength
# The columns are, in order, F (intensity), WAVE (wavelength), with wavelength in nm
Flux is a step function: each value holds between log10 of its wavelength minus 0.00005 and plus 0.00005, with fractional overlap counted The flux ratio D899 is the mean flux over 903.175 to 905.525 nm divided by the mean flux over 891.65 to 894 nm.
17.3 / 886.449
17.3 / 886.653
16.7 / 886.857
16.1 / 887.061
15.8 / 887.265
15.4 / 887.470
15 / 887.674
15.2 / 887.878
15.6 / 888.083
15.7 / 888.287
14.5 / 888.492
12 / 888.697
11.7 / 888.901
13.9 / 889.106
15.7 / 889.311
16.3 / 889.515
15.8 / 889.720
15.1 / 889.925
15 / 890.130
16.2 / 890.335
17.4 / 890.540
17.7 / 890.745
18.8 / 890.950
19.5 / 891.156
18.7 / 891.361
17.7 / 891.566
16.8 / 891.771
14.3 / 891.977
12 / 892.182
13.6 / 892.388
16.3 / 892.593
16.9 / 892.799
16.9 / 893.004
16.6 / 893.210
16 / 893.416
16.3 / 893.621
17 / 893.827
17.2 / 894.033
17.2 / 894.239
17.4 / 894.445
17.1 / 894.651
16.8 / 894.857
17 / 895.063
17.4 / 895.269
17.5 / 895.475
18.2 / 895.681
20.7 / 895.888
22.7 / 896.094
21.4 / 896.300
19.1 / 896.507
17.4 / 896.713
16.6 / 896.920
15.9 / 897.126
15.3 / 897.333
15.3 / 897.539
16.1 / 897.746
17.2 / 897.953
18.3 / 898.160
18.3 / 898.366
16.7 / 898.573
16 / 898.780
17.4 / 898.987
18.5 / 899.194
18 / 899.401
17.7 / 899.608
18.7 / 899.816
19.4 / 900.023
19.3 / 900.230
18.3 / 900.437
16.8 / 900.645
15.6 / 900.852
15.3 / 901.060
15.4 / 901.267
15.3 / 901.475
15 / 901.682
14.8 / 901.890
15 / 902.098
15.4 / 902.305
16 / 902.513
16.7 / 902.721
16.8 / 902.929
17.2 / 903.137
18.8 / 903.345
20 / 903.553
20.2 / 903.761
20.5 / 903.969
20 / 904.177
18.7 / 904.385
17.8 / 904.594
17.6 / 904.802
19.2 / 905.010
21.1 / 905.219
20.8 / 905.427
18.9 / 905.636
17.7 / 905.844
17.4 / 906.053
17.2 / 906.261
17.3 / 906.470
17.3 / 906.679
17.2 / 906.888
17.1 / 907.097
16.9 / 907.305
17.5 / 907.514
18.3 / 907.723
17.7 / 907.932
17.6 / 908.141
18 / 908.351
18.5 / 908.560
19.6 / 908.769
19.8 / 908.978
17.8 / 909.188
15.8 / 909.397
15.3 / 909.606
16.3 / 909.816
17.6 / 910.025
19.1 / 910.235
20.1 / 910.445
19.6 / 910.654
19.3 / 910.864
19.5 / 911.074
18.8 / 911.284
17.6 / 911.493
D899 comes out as 1.23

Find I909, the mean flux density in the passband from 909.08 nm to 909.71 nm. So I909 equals 16.3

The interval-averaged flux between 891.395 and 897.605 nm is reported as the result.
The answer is 17.1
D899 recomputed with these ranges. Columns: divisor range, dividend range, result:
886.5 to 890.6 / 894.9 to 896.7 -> 1.25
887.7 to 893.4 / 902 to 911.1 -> 1.15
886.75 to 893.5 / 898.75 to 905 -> 1.11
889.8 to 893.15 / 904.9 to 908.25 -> 1.10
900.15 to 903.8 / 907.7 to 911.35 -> 1.09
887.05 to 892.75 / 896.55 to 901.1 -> 1.10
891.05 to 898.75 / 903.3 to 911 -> 1.07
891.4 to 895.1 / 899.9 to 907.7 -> 1.08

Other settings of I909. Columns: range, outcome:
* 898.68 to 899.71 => 17.5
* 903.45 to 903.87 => 20.1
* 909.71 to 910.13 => 16.9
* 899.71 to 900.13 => 19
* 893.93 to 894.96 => 17.1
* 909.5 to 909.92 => 15.8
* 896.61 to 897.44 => 16.3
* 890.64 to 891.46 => 18.7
